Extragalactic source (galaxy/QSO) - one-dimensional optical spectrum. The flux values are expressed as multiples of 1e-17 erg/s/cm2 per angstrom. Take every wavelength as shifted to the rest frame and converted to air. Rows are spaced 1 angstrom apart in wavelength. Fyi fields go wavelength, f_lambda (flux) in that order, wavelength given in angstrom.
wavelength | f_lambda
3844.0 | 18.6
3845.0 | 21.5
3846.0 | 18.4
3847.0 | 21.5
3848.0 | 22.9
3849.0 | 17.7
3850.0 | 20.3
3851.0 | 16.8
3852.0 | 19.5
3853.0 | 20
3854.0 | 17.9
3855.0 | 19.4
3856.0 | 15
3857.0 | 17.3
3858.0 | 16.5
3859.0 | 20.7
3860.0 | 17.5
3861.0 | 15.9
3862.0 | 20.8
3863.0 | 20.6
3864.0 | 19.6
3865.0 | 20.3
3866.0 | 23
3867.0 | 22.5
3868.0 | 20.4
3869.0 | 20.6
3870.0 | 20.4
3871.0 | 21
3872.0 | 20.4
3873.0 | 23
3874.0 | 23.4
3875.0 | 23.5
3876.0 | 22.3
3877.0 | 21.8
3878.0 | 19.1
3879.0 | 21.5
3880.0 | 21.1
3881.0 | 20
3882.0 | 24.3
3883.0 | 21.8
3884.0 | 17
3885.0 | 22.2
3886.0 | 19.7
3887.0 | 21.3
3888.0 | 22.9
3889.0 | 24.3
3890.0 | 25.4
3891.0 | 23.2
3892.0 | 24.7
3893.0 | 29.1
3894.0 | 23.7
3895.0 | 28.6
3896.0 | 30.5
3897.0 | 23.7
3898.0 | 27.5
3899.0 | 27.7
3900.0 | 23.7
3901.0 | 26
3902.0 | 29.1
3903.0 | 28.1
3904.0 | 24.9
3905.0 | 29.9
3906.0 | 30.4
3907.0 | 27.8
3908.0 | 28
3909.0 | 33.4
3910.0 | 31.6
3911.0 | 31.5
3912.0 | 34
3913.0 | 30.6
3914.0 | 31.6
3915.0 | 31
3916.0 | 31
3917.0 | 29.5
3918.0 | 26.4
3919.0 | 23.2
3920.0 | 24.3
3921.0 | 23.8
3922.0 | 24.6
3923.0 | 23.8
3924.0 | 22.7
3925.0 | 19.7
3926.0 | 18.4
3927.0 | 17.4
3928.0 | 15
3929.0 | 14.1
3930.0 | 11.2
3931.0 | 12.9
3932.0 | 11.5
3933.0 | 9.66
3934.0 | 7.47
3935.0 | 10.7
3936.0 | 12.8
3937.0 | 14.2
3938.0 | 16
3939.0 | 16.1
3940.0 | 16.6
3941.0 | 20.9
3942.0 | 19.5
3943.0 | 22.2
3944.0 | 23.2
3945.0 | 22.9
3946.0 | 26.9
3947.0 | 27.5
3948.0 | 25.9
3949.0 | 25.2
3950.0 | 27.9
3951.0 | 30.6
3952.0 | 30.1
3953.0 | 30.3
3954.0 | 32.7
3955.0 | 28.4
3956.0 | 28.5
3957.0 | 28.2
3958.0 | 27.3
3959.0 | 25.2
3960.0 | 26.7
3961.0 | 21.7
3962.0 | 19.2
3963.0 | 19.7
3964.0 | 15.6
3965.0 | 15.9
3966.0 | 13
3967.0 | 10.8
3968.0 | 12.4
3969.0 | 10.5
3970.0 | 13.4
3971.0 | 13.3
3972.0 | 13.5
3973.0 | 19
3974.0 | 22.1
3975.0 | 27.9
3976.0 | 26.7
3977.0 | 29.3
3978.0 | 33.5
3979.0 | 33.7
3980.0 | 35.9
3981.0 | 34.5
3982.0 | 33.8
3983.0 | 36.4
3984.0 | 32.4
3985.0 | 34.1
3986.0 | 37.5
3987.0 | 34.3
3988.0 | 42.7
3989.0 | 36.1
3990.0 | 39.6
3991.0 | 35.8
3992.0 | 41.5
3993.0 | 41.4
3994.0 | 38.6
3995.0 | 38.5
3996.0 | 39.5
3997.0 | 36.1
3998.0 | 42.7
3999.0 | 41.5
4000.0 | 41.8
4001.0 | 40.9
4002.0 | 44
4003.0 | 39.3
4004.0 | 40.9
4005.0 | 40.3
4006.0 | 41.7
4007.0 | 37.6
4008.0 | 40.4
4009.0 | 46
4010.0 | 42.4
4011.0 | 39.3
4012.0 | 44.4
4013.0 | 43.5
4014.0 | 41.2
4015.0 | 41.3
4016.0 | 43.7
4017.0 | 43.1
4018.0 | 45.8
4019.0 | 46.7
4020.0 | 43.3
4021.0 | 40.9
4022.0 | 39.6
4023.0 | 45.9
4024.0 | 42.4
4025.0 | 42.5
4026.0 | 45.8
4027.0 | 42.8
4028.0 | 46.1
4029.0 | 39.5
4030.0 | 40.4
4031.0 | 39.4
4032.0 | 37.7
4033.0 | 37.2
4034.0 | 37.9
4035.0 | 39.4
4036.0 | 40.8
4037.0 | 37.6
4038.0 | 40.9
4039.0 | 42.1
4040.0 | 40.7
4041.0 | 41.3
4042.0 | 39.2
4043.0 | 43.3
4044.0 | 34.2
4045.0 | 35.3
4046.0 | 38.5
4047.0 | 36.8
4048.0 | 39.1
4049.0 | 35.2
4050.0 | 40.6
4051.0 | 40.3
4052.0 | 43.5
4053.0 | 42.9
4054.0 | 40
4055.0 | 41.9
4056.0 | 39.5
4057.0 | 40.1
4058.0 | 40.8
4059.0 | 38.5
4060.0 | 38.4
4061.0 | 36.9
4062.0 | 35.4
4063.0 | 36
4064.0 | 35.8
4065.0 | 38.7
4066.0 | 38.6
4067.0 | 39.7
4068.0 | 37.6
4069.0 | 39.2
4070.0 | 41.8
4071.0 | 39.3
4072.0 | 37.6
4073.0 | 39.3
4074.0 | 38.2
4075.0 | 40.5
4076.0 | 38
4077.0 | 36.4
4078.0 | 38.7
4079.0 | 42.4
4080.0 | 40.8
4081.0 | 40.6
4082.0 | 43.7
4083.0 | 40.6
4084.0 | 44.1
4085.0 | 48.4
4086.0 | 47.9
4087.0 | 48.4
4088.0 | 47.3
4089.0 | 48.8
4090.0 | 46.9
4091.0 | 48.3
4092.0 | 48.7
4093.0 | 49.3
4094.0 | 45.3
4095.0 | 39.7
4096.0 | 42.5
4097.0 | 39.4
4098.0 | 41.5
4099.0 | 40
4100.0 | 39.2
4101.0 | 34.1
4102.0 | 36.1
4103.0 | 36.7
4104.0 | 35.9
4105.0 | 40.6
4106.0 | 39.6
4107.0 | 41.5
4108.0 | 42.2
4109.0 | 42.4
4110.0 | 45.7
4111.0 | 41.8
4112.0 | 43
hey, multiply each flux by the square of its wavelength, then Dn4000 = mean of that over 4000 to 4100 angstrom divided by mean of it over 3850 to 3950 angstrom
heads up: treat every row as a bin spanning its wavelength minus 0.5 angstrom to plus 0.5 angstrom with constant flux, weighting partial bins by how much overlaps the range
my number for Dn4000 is 2.0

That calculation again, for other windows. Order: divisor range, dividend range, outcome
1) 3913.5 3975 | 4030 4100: 2.08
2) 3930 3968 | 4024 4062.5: 2.02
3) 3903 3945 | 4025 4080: 1.90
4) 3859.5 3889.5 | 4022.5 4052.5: 2.07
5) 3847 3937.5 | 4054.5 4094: 2.05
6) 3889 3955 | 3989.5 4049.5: 1.79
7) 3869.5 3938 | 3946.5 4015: 1.43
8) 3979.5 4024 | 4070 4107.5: 1.09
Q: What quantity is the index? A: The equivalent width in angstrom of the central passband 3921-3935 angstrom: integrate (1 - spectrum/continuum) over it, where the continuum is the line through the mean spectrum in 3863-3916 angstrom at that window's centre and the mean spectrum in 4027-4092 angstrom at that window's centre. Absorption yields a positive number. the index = 6.02 angstrom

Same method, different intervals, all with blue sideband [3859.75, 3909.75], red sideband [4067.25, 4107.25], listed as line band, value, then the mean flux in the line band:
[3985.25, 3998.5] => -2.22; 38.7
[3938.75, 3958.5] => 2.49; 25.7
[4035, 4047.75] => -0.58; 39.2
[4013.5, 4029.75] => -3.33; 43.1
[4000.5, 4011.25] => -2.13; 41.2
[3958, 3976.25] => 7.46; 18.3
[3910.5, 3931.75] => 2.53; 23.5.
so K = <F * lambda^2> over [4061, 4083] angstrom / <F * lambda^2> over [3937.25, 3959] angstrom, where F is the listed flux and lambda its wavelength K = 1.66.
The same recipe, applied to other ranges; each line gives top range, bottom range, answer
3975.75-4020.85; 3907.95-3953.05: 1.81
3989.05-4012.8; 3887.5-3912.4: 1.55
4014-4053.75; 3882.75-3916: 1.62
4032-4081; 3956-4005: 1.35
